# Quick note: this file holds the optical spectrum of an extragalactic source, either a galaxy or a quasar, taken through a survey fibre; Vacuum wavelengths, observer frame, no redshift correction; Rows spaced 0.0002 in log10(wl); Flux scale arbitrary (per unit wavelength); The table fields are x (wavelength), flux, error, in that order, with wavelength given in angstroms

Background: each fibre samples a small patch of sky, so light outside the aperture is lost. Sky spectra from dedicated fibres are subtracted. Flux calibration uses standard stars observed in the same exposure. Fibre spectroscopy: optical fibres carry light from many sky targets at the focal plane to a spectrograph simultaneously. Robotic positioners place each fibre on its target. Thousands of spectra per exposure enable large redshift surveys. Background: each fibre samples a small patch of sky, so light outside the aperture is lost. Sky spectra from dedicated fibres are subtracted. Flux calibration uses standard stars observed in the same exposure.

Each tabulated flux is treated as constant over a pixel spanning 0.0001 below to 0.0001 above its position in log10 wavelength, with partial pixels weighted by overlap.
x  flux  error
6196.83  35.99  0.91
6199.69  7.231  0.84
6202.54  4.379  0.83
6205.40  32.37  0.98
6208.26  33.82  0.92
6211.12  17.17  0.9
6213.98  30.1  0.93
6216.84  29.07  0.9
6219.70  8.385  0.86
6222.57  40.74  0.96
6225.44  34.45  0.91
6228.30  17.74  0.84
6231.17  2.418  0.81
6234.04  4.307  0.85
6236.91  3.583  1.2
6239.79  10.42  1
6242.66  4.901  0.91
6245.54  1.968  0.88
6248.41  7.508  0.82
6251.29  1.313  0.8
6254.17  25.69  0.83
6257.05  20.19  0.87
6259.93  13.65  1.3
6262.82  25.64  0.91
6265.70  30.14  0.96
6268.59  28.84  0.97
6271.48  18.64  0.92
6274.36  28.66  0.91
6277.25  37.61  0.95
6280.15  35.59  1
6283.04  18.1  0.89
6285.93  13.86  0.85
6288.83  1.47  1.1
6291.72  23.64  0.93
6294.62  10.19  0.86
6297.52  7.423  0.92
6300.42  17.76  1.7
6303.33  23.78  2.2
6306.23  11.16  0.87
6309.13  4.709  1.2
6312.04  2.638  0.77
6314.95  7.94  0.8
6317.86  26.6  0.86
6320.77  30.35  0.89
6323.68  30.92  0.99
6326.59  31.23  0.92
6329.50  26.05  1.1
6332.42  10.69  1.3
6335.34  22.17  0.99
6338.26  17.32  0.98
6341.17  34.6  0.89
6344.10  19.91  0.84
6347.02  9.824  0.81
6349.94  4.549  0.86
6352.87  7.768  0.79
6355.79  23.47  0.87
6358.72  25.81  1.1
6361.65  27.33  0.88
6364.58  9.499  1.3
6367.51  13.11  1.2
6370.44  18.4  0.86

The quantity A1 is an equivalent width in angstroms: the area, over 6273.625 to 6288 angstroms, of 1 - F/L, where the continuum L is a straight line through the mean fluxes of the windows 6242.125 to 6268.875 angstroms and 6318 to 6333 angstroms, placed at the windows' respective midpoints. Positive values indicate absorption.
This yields -4.43 angstroms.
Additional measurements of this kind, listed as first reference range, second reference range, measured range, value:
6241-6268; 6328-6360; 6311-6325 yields -2.11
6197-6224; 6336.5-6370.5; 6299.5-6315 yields 6.44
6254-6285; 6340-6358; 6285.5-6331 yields 8.19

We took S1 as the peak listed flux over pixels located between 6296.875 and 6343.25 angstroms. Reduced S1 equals 34.6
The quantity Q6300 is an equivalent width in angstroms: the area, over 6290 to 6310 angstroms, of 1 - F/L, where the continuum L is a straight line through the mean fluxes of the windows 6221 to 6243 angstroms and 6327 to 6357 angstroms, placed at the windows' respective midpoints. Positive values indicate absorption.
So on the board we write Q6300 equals 3.3 angstroms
